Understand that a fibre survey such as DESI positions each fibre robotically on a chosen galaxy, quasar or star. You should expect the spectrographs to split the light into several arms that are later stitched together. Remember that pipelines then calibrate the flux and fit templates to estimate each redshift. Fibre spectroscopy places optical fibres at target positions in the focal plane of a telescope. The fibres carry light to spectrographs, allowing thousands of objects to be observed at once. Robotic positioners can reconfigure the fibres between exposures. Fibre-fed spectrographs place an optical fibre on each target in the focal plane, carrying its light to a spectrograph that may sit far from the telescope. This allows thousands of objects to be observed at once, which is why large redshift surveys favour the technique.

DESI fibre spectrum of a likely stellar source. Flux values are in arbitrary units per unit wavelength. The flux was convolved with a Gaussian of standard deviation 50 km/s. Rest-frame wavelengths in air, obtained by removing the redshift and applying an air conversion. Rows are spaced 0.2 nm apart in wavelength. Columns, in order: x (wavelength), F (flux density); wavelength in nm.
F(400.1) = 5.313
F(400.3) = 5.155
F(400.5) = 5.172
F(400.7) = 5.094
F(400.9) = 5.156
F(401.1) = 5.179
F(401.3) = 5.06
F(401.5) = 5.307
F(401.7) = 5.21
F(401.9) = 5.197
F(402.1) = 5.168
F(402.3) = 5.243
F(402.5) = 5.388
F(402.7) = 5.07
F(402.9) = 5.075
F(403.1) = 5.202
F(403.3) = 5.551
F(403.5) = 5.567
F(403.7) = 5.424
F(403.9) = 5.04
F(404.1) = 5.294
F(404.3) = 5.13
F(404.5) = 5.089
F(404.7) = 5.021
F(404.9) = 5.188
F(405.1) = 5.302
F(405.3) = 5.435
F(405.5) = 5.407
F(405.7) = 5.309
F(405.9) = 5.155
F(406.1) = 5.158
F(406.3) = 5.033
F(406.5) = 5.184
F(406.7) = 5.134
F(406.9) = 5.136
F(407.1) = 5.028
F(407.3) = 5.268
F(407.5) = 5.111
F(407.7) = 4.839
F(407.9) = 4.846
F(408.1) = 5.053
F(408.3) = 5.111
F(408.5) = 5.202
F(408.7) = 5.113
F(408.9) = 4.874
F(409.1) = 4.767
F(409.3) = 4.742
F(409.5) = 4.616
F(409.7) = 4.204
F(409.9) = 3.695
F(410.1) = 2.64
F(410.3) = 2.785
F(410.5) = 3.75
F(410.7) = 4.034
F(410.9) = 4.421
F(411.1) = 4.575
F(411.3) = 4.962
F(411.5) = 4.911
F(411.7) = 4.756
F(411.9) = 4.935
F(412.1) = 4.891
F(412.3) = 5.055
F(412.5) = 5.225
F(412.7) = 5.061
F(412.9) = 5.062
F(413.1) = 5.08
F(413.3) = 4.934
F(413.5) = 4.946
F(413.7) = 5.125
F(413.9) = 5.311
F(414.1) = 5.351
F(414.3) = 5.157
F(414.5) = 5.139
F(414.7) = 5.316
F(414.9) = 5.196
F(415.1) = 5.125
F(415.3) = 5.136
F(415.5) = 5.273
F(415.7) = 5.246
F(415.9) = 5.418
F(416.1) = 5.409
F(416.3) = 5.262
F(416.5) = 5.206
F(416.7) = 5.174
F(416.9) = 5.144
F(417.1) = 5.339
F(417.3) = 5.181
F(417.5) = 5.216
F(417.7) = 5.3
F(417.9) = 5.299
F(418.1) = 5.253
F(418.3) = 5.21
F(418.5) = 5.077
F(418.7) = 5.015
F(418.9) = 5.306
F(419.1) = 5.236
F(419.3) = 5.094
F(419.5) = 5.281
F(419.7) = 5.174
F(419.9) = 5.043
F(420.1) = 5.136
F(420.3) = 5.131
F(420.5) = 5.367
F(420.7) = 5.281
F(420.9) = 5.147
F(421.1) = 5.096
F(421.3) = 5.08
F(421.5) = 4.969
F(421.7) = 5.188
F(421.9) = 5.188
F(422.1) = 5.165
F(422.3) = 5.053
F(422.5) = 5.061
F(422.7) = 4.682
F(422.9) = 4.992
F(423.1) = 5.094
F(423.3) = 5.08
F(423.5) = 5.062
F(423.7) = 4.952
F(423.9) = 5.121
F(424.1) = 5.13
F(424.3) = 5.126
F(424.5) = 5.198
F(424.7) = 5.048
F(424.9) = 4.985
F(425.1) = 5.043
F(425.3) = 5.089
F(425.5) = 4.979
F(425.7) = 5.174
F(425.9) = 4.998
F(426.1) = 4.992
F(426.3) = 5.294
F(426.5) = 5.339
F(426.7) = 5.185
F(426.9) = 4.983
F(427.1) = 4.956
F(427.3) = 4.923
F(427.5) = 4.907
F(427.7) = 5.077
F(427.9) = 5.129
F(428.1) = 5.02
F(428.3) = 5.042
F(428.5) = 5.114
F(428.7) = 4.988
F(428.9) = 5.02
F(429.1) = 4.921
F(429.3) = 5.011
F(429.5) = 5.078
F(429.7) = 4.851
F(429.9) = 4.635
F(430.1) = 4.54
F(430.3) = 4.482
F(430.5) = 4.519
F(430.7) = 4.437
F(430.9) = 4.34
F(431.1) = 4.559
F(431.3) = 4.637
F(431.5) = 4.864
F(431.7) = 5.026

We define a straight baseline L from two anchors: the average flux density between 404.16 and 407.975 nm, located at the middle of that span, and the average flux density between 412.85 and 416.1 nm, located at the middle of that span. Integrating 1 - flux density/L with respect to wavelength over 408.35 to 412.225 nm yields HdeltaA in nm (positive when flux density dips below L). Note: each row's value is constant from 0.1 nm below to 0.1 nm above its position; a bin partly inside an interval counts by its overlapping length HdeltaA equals 0.555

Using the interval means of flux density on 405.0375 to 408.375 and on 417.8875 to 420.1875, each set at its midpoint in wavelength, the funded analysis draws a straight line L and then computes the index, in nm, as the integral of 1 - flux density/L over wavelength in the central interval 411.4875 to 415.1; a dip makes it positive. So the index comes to 0.05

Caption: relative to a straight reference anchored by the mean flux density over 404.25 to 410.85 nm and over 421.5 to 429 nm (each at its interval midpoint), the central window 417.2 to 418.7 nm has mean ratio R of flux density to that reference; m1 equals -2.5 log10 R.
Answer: -0.05 mag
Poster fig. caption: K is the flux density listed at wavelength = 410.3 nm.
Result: 2.785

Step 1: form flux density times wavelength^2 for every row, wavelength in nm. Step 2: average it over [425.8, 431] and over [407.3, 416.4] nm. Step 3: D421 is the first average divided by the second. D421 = 1.10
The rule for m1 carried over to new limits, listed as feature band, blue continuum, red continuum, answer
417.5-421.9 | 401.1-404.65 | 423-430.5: -0.02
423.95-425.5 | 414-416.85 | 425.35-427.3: 0.01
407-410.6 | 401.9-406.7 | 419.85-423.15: 0.15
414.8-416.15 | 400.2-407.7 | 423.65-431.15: -0.04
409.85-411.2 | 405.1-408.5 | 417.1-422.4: 0.36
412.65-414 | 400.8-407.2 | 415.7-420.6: 0.03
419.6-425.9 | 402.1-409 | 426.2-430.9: -0.02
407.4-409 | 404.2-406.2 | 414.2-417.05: 0.04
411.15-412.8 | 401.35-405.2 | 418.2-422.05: 0.05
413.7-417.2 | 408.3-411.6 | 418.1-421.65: -0.10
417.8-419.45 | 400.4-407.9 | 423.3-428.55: -0.02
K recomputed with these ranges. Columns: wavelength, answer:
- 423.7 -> 4.952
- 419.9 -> 5.043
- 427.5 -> 4.907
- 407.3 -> 5.268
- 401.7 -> 5.21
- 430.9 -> 4.34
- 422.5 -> 5.061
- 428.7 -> 4.988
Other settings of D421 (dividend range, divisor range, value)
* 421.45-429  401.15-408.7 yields 1.08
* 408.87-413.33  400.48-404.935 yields 0.90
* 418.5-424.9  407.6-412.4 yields 1.19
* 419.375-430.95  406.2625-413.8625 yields 1.14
